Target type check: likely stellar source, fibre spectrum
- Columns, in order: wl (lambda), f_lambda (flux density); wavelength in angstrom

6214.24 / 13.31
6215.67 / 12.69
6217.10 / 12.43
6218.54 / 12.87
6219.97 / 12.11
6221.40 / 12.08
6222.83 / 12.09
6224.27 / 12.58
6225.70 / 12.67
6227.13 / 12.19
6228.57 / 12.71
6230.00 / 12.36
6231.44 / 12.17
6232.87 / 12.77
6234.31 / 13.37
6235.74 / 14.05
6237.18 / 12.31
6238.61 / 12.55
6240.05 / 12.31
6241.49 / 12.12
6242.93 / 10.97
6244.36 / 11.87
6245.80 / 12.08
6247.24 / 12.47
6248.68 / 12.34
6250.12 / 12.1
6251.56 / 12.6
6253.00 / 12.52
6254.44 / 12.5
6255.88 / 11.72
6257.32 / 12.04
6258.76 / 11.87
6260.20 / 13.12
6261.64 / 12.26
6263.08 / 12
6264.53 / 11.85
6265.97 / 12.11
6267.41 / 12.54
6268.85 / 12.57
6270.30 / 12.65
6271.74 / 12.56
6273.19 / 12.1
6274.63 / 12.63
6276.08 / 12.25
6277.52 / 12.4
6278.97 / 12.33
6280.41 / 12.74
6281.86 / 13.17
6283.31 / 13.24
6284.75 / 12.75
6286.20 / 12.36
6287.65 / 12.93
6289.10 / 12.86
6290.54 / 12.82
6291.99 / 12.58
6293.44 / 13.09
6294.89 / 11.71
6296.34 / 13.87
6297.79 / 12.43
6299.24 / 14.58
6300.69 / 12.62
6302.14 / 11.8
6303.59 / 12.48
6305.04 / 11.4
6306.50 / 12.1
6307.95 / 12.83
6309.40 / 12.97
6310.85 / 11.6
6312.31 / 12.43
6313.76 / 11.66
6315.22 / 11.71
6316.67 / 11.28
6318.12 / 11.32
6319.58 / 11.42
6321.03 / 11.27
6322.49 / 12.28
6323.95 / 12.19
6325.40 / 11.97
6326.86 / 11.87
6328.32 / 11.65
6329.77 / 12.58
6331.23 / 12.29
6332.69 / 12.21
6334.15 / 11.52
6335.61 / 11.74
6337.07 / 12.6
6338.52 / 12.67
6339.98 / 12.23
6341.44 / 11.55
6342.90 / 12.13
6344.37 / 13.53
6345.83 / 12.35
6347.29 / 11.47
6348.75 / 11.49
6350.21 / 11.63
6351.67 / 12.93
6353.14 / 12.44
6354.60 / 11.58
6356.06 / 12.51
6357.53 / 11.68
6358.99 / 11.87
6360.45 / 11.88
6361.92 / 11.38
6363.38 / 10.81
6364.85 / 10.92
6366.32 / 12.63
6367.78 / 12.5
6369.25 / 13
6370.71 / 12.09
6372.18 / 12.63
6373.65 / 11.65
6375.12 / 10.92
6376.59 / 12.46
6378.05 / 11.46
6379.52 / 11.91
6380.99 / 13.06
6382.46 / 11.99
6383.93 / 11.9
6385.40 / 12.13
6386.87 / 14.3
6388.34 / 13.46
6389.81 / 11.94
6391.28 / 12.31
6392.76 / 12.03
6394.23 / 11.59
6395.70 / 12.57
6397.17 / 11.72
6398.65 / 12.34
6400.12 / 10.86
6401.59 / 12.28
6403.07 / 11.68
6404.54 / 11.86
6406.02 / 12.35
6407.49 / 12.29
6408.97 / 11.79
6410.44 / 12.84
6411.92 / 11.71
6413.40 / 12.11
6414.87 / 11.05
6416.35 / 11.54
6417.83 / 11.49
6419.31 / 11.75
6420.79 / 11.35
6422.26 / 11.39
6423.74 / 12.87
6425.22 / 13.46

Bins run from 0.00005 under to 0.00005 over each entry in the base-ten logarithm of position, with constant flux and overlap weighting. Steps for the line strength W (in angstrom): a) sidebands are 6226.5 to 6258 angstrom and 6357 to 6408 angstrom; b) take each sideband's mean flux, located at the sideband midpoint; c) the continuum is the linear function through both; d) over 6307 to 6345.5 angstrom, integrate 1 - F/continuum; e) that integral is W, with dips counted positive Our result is 0.4 angstrom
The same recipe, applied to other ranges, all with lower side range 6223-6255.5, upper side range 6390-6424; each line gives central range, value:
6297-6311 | -0.4 angstrom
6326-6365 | 0.3 angstrom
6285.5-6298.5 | -0.5 angstrom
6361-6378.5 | 0.2 angstrom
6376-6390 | -0.6 angstrom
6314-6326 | 0.5 angstrom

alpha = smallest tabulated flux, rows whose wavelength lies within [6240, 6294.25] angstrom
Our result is 10.97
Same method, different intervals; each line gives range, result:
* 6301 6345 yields 11.27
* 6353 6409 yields 10.81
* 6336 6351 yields 11.47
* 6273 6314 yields 11.4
